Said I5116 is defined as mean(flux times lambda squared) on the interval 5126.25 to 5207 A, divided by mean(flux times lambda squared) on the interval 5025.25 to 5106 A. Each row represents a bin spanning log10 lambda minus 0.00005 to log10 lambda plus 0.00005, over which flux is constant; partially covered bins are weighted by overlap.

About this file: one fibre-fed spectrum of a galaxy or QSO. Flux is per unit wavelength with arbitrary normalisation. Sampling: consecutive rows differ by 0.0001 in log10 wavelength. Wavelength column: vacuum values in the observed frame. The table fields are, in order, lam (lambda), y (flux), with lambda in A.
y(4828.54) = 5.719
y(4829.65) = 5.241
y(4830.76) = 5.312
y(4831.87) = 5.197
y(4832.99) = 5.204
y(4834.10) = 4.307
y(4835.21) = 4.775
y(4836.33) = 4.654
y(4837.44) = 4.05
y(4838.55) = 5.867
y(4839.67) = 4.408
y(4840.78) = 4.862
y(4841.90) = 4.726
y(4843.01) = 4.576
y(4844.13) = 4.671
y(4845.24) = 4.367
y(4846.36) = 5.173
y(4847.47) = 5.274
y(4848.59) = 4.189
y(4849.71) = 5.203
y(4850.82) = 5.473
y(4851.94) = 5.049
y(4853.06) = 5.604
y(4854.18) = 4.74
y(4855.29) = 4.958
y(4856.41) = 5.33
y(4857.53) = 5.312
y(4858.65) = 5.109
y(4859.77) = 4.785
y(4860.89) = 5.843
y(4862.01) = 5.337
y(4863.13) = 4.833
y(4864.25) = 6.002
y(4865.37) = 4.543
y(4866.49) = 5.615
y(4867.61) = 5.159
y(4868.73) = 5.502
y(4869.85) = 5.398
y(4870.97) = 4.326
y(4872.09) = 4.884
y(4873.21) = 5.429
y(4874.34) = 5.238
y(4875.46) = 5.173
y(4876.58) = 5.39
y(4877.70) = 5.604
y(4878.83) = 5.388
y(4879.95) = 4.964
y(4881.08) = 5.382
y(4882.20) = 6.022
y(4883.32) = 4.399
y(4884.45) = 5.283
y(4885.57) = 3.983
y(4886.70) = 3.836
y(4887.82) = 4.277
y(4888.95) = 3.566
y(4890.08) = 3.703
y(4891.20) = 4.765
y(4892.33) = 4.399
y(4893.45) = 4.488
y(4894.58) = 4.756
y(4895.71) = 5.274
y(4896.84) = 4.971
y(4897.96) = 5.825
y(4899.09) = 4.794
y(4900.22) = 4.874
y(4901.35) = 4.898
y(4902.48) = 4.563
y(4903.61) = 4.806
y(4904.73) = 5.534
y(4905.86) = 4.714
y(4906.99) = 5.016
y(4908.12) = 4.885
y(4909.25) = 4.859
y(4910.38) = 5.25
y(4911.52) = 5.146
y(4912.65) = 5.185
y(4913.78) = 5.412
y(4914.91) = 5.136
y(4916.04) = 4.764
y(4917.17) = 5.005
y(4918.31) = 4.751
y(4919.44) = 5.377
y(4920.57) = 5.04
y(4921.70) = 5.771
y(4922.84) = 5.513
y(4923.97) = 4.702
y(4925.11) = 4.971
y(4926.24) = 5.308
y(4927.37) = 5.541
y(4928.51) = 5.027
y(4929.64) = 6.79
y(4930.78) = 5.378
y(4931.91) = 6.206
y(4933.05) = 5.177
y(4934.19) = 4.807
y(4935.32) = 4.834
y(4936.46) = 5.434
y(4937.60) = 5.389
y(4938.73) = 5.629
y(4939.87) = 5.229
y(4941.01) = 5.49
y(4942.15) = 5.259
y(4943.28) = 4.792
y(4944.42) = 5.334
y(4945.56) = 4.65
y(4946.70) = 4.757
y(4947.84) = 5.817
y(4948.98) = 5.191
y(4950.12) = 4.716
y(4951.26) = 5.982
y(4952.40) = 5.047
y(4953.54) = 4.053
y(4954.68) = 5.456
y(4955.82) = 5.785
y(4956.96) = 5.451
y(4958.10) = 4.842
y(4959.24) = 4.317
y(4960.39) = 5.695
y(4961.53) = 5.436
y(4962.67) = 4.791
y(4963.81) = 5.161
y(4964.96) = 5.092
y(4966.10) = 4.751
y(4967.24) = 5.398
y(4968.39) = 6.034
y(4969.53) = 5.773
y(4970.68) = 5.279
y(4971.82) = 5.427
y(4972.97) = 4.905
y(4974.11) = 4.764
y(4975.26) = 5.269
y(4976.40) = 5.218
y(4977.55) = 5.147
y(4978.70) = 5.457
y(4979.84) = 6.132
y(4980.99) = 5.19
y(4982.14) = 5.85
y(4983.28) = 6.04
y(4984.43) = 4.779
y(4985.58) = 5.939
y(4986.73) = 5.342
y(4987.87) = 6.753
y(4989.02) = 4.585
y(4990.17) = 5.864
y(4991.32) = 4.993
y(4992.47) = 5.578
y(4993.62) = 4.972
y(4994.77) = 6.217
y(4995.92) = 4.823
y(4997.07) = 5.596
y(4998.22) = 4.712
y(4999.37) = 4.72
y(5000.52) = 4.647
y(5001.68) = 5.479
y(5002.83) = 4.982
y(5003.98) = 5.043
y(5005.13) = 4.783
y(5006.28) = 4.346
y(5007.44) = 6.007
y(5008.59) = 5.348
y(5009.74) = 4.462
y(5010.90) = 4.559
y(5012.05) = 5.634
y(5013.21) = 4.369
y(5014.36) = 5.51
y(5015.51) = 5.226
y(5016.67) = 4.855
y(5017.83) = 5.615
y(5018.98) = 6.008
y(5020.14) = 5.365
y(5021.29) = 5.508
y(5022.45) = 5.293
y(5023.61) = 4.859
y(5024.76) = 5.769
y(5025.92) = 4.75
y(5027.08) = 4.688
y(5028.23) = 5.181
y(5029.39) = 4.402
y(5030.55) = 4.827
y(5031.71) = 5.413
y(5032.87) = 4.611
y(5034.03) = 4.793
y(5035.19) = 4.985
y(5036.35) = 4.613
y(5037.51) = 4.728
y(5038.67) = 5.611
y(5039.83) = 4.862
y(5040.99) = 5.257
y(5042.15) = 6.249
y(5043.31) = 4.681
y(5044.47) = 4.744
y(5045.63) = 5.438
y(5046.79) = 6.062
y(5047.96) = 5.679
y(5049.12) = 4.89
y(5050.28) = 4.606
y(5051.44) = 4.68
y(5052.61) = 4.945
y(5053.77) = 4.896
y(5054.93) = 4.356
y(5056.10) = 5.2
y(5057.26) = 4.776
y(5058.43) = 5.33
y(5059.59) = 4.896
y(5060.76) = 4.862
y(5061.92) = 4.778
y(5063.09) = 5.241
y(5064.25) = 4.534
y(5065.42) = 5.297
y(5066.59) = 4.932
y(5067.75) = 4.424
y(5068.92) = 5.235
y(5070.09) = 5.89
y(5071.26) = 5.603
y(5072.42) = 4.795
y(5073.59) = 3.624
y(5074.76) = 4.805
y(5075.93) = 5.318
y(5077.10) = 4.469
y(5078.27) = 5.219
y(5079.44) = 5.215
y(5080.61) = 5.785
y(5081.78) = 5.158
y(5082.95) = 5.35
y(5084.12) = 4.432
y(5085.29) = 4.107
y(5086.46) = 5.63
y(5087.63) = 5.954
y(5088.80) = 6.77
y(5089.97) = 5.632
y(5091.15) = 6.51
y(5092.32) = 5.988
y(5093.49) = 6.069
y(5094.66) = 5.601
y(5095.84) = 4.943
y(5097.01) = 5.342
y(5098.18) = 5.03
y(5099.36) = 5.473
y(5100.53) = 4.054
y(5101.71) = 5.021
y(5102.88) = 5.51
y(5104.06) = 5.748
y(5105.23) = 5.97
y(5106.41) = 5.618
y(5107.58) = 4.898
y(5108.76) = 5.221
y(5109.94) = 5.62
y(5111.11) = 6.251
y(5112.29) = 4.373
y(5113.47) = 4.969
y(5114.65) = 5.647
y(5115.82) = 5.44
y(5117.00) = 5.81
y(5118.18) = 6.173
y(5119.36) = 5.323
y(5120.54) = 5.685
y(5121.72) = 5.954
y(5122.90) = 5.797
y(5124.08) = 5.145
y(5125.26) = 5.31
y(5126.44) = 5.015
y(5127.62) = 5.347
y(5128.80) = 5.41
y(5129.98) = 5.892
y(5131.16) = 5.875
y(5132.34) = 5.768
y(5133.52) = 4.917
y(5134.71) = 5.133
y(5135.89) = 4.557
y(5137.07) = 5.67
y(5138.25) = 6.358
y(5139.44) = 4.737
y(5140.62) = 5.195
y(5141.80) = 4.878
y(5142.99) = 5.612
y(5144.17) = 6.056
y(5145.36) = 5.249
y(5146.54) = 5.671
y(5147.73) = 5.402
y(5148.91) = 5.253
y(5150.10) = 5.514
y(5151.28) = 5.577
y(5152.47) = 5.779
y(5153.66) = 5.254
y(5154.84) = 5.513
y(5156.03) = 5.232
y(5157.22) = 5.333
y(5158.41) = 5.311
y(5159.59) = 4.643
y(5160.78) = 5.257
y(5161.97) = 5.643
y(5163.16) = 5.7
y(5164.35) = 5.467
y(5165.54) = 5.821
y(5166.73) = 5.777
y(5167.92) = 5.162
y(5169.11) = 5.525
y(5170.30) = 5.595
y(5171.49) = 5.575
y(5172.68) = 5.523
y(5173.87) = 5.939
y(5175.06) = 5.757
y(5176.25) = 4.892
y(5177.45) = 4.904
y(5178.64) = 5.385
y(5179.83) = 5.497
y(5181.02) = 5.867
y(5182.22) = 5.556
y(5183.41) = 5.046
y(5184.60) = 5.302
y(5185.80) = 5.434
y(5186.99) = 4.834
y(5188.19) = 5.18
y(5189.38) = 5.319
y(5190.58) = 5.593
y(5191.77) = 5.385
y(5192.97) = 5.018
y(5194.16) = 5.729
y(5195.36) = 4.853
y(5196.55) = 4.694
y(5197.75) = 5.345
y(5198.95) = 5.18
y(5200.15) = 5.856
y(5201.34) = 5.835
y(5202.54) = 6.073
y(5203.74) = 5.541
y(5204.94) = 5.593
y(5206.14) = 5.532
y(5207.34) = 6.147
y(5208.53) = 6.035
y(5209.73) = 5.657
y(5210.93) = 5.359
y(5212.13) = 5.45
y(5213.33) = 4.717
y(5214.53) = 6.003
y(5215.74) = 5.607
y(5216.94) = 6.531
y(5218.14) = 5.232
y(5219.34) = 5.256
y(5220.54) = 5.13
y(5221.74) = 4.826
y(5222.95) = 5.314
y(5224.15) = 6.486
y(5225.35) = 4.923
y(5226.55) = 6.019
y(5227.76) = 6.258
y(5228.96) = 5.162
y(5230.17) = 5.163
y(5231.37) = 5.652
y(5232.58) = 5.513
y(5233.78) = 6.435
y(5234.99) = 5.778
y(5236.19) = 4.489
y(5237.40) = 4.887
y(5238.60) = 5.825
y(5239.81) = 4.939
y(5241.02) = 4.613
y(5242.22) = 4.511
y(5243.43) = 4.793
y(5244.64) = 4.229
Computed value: 1.10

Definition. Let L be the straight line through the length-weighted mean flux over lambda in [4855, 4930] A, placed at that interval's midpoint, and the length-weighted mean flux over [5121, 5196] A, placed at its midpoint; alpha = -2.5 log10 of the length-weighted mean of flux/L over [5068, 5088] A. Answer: 0.05 mag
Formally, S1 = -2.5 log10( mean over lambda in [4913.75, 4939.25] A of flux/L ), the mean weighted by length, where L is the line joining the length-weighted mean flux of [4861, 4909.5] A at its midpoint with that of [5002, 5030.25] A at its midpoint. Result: -0.06 mag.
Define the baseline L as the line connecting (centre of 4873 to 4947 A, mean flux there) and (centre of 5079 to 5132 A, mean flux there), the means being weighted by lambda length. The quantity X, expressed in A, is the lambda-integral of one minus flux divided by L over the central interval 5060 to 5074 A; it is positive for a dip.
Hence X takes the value 1.1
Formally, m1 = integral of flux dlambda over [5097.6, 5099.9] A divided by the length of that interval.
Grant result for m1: 5.23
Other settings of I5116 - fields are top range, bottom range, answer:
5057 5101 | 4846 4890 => 1.12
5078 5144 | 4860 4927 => 1.18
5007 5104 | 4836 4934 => 1.09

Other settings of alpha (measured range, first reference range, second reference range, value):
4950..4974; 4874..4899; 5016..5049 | -0.04 mag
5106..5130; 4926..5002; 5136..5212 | -0.01 mag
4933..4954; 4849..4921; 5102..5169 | 0.00 mag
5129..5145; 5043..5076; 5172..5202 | -0.04 mag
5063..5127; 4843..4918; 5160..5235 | 0.00 mag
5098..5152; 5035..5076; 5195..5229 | -0.03 mag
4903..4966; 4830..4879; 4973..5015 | 0.00 mag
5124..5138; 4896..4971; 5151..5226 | 0.00 mag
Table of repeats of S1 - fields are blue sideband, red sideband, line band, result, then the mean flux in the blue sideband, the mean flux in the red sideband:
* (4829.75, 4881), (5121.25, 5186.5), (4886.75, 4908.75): 0.09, 5.07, 5.43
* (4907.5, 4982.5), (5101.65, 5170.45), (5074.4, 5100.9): 0.01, 5.24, 5.45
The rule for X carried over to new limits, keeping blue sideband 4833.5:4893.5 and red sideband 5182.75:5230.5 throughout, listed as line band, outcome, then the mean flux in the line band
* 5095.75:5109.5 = 0.14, 5.25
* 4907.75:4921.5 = -0.21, 5.09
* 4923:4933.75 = -0.89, 5.45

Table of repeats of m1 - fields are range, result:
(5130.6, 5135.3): 5.42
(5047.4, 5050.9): 5.06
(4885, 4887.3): 3.93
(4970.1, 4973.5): 5.2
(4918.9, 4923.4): 5.42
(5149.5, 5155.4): 5.53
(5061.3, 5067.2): 4.96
